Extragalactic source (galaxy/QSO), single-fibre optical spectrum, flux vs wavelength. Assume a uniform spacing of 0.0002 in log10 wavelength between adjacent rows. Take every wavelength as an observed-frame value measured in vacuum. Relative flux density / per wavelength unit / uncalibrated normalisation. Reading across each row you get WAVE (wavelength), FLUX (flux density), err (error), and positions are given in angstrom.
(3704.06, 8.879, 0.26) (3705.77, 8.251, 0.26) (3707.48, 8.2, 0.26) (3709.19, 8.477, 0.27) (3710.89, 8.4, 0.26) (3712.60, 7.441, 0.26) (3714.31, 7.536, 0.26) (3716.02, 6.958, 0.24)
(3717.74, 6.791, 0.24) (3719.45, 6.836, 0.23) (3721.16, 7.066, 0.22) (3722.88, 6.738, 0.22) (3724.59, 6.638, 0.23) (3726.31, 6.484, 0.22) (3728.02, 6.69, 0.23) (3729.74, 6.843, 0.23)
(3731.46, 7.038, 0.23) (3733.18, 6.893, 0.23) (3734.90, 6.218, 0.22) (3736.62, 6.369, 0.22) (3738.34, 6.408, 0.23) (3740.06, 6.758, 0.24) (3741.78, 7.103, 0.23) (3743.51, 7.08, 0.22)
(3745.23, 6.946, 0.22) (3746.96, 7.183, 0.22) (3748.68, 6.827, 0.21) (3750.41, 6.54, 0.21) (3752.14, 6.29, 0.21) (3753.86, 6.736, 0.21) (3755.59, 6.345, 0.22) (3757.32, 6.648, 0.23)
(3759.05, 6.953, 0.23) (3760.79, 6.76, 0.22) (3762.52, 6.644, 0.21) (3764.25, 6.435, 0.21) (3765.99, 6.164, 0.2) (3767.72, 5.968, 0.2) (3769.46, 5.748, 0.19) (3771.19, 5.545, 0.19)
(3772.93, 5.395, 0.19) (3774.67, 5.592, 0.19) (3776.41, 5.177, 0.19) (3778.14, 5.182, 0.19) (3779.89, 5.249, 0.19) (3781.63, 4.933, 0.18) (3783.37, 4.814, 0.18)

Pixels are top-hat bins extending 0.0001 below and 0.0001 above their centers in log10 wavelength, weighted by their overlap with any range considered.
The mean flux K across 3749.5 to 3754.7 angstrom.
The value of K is 6.53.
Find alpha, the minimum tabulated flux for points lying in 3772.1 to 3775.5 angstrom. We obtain 5.395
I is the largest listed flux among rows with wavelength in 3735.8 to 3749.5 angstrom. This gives 7.183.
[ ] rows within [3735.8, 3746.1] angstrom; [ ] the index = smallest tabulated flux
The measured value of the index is 6.369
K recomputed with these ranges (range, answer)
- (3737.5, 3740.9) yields 6.59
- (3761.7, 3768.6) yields 6.3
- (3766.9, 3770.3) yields 5.85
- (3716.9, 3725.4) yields 6.82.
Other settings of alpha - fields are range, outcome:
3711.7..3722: 6.791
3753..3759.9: 6.345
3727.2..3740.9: 6.218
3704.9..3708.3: 8.2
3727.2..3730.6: 6.69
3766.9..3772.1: 5.545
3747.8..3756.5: 6.29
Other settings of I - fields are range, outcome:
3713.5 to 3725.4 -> 7.536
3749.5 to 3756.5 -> 6.736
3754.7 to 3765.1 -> 6.953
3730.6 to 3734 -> 7.038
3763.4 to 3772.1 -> 6.435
